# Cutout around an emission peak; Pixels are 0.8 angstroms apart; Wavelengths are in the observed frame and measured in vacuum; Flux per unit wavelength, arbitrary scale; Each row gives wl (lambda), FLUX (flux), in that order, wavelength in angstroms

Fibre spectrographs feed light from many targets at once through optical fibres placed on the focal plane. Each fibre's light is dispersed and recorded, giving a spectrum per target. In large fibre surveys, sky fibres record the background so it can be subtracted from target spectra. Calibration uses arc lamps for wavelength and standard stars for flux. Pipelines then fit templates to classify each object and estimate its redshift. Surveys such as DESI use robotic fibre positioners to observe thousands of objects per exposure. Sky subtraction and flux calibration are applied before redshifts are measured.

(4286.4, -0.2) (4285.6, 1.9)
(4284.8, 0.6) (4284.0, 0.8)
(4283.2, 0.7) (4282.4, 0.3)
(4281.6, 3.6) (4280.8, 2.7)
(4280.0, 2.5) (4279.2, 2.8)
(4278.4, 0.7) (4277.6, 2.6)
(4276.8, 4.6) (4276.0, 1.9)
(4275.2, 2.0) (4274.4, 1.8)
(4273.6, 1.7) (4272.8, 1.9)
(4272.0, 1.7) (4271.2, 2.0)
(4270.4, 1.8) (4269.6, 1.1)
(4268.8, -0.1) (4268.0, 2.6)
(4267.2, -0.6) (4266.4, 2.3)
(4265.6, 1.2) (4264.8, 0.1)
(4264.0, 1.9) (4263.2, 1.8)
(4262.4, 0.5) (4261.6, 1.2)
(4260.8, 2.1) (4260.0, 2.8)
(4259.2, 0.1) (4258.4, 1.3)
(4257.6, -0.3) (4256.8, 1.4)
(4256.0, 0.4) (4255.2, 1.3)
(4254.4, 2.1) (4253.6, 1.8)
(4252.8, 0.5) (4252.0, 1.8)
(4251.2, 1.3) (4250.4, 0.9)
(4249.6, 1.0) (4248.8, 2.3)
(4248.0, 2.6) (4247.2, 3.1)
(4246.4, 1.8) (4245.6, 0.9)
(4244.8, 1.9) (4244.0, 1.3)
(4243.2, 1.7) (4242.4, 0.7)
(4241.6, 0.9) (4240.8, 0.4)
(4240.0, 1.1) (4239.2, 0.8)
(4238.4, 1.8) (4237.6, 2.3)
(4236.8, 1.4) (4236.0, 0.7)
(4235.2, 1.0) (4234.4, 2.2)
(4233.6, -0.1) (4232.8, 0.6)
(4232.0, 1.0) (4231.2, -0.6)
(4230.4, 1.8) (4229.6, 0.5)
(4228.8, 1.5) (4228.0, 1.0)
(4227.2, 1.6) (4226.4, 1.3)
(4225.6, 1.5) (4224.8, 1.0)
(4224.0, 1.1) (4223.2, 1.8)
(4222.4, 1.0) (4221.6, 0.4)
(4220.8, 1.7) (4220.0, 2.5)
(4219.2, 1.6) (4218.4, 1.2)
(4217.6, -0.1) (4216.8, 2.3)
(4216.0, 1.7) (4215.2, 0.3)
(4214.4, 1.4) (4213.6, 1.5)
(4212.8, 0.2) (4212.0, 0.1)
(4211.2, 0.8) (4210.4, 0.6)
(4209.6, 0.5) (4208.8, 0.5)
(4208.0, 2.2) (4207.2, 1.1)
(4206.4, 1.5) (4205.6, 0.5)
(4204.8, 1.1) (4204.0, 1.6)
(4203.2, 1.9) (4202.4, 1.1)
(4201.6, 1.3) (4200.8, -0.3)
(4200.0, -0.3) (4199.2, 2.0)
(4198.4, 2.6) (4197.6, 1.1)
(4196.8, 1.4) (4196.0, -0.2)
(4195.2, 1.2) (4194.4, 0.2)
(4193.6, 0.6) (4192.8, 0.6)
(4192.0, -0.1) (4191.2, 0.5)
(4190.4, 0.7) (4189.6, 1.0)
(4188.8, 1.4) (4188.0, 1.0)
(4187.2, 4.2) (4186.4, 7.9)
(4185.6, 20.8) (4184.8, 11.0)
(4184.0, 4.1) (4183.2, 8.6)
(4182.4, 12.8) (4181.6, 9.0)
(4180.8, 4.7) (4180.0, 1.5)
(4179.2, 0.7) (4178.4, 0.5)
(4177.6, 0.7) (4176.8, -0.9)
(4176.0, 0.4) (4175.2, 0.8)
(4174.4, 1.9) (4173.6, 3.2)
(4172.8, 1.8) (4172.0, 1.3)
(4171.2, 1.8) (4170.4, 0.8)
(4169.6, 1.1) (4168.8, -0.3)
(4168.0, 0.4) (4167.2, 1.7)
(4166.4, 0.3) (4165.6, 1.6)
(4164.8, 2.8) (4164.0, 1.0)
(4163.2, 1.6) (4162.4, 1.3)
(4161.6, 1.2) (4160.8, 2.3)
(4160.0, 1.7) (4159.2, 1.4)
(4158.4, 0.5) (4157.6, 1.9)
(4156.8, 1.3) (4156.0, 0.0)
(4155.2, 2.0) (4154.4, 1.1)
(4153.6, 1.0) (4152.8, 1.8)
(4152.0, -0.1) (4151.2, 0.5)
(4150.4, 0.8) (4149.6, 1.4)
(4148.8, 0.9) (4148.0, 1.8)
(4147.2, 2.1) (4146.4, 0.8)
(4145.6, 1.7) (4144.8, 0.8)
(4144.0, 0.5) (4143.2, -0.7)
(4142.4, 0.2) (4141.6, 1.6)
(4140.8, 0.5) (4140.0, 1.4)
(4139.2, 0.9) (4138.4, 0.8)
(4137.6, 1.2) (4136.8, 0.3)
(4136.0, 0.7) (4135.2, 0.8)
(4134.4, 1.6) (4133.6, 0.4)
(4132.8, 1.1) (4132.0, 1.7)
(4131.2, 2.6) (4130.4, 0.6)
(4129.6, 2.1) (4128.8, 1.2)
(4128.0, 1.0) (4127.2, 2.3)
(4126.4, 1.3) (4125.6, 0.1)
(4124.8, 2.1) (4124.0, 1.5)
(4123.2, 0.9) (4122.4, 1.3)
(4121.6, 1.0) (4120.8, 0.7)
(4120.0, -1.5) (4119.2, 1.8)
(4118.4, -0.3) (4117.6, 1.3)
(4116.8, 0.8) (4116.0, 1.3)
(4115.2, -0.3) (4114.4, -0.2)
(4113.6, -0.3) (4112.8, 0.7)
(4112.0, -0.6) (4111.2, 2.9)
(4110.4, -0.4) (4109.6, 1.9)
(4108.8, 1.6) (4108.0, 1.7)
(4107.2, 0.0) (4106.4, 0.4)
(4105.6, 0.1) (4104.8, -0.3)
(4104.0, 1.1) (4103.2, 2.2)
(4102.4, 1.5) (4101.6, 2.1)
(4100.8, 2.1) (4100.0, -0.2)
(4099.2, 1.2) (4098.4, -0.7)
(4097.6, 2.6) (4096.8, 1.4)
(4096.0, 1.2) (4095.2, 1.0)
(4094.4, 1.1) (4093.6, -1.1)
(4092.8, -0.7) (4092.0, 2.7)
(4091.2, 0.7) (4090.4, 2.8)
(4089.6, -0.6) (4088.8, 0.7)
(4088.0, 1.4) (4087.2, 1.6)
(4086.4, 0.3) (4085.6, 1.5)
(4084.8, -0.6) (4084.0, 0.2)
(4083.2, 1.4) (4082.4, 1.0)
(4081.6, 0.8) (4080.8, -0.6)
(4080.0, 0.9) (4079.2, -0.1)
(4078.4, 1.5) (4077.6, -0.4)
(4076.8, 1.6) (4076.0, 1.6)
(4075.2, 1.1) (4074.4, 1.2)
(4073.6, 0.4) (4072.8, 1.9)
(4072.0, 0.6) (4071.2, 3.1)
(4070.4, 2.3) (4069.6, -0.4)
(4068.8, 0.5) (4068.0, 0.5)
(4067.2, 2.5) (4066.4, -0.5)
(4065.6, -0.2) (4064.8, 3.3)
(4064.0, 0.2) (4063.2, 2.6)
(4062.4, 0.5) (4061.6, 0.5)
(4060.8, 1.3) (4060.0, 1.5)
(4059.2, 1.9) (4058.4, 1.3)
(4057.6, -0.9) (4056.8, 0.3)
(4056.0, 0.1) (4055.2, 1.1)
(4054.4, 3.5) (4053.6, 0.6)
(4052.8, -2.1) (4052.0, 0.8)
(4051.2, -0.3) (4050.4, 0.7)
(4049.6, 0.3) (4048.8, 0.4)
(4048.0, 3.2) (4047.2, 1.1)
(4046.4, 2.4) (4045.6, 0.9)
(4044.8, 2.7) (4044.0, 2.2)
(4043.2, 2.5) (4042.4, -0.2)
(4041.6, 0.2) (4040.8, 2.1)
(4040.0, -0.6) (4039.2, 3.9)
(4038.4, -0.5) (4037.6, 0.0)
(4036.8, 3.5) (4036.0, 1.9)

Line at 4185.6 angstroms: [O II] 3727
